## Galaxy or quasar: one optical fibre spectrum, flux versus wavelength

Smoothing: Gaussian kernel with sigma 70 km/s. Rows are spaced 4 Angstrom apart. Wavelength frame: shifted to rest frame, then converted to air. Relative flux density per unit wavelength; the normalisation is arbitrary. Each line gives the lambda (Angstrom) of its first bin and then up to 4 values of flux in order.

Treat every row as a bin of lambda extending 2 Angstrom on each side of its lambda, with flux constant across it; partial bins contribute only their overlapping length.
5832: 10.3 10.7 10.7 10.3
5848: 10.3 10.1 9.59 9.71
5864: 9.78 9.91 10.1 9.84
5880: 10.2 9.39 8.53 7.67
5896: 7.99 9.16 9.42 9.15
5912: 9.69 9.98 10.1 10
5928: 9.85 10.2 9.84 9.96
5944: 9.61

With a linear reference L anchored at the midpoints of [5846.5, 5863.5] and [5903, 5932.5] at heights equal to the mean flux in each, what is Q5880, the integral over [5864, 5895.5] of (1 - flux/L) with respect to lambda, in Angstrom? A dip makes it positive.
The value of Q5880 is 1.7 Angstrom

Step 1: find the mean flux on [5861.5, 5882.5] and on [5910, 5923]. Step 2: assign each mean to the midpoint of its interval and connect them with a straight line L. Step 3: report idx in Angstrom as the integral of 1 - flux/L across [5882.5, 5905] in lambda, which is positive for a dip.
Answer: 2.93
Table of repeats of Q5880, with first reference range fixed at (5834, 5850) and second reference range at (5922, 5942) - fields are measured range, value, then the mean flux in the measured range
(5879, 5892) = 1.5 Angstrom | 9.05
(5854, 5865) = 0.8 Angstrom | 9.69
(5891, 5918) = 2.9 Angstrom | 9.06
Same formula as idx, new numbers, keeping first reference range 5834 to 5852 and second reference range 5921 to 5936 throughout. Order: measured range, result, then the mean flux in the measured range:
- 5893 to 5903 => 1.57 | 8.57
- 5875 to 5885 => 0.40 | 9.85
